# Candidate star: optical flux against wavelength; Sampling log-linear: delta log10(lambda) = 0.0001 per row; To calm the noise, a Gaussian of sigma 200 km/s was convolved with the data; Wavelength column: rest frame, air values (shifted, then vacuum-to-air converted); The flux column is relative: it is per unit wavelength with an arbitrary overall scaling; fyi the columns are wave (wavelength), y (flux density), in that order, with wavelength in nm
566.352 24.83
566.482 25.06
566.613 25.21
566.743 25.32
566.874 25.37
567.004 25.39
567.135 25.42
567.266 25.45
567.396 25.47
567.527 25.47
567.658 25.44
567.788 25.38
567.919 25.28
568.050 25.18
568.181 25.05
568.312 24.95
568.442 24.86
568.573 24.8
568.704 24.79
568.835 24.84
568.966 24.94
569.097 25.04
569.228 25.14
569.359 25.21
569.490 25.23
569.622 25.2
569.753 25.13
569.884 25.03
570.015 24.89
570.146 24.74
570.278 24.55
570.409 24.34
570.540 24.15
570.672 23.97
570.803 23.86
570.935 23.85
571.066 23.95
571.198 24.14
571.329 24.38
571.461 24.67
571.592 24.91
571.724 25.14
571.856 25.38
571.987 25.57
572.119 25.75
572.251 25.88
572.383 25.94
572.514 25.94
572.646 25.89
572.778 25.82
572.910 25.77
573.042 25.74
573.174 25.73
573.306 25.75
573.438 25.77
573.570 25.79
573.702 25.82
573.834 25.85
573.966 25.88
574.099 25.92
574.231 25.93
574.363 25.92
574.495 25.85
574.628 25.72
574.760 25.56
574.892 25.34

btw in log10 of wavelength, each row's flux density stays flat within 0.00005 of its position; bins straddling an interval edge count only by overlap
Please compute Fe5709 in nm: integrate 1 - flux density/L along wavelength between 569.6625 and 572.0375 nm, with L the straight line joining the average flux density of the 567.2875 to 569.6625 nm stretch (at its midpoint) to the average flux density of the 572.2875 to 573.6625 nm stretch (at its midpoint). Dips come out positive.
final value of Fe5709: 0.08 nm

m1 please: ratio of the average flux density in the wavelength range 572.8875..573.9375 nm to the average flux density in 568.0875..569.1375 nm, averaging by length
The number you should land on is 1.03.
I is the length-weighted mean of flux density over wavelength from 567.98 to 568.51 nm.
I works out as 25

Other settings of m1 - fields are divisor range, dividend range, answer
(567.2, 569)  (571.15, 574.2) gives 1.02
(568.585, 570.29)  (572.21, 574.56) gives 1.03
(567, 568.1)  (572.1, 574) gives 1.02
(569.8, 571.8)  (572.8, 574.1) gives 1.05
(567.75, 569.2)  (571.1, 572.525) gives 1.01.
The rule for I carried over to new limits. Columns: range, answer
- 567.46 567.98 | 25.4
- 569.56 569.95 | 25.2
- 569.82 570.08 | 25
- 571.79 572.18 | 25.6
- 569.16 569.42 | 25.2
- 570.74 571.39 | 24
